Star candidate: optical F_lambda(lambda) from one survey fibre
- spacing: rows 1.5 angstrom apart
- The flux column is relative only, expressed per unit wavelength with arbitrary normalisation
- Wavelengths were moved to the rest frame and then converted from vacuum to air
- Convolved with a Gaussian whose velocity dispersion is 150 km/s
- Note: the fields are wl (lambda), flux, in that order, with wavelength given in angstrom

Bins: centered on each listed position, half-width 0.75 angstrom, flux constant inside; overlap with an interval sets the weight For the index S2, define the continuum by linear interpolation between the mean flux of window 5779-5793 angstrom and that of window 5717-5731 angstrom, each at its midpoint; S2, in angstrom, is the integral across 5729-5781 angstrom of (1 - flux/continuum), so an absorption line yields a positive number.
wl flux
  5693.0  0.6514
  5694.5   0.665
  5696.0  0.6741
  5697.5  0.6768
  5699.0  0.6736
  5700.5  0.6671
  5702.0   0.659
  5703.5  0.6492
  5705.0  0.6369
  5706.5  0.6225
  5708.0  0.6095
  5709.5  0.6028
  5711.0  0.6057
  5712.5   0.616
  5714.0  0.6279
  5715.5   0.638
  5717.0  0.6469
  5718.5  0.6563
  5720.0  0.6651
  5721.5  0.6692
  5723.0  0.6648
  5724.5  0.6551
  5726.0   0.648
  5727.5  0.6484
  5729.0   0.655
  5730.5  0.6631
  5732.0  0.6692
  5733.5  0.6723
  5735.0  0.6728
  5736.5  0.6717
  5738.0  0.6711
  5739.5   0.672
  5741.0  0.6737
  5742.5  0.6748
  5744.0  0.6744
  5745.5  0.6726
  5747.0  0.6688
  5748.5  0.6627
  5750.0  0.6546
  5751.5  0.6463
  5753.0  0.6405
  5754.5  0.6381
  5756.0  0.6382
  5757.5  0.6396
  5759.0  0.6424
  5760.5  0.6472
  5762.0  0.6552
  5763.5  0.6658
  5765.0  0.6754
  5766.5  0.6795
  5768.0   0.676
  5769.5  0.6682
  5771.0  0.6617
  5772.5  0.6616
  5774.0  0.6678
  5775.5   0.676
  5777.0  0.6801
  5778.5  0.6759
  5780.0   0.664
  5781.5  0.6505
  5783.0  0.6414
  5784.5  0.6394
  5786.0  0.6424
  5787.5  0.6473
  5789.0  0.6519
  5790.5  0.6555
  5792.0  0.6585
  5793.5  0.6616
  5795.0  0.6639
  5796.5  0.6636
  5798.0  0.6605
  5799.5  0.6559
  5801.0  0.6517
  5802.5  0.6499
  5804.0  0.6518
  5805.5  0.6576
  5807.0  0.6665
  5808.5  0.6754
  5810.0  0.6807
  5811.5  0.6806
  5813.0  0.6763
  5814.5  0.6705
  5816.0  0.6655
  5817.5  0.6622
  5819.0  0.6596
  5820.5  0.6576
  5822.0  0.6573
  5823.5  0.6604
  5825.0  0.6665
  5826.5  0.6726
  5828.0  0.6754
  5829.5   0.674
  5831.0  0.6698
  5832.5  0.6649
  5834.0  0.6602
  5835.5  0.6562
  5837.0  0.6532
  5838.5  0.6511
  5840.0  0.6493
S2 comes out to -0.8 angstrom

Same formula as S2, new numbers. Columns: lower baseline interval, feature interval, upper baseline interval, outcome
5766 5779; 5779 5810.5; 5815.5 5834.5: 0.6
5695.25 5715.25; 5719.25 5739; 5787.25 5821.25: -0.6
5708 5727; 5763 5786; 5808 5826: -0.3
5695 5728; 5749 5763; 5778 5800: 0.1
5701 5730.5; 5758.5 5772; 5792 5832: -0.2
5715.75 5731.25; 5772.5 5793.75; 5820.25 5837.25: 0.1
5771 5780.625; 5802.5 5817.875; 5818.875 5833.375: 0.0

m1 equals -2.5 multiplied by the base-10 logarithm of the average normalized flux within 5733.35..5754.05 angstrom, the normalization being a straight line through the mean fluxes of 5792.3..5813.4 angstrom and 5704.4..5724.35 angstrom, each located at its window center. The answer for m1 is -0.034 mag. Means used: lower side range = 0.636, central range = 0.666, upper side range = 0.664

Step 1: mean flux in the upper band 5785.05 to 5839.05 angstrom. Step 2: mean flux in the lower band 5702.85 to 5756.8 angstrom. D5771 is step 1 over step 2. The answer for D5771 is 1.0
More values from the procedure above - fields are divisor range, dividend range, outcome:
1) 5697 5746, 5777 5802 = 1.00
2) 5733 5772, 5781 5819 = 1.00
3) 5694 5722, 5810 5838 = 1.03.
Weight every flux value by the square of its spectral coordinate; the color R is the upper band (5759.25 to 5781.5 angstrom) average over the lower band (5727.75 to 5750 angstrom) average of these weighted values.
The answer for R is 1.0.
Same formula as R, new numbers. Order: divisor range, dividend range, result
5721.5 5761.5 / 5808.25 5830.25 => 1.04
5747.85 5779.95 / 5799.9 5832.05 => 1.03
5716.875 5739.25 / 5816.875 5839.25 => 1.04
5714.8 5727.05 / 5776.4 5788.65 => 1.02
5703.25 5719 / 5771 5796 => 1.08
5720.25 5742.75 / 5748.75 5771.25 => 0.99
